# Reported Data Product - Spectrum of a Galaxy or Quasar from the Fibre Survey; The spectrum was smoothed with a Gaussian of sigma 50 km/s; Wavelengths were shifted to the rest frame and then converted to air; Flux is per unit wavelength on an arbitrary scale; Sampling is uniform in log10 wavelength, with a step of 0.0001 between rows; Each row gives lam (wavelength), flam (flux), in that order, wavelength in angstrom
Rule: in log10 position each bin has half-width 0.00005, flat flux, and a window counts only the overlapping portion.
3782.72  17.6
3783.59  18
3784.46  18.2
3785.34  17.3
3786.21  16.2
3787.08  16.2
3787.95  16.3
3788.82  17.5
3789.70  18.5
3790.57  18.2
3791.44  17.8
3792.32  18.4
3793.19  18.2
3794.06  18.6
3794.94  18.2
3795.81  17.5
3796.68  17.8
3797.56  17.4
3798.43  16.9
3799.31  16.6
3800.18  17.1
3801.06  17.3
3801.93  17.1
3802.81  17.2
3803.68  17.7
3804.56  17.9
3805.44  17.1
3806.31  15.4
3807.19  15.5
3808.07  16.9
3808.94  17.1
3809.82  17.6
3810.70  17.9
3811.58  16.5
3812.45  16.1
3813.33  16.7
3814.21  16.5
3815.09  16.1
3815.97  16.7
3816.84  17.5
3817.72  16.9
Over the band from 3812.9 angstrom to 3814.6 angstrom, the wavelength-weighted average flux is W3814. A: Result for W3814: 16.6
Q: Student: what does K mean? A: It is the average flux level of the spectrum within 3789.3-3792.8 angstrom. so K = 18.2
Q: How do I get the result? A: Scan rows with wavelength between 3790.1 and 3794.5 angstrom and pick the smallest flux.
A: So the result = 17.8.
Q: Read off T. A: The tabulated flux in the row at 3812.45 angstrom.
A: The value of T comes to 16.1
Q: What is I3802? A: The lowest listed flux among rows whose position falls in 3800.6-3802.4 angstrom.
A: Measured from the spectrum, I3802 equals 17.1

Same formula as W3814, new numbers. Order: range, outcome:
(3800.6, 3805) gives 17.4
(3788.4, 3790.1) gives 17.9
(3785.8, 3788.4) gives 16.3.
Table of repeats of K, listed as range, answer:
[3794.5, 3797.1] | 17.9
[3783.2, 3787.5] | 17.2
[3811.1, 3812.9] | 16.4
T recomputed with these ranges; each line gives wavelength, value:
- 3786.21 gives 16.2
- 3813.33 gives 16.7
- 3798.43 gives 16.9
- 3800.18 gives 17.1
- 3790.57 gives 18.2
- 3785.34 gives 17.3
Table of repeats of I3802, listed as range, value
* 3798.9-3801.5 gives 16.6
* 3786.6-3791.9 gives 16.2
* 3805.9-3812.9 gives 15.4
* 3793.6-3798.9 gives 16.9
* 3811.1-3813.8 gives 16.1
